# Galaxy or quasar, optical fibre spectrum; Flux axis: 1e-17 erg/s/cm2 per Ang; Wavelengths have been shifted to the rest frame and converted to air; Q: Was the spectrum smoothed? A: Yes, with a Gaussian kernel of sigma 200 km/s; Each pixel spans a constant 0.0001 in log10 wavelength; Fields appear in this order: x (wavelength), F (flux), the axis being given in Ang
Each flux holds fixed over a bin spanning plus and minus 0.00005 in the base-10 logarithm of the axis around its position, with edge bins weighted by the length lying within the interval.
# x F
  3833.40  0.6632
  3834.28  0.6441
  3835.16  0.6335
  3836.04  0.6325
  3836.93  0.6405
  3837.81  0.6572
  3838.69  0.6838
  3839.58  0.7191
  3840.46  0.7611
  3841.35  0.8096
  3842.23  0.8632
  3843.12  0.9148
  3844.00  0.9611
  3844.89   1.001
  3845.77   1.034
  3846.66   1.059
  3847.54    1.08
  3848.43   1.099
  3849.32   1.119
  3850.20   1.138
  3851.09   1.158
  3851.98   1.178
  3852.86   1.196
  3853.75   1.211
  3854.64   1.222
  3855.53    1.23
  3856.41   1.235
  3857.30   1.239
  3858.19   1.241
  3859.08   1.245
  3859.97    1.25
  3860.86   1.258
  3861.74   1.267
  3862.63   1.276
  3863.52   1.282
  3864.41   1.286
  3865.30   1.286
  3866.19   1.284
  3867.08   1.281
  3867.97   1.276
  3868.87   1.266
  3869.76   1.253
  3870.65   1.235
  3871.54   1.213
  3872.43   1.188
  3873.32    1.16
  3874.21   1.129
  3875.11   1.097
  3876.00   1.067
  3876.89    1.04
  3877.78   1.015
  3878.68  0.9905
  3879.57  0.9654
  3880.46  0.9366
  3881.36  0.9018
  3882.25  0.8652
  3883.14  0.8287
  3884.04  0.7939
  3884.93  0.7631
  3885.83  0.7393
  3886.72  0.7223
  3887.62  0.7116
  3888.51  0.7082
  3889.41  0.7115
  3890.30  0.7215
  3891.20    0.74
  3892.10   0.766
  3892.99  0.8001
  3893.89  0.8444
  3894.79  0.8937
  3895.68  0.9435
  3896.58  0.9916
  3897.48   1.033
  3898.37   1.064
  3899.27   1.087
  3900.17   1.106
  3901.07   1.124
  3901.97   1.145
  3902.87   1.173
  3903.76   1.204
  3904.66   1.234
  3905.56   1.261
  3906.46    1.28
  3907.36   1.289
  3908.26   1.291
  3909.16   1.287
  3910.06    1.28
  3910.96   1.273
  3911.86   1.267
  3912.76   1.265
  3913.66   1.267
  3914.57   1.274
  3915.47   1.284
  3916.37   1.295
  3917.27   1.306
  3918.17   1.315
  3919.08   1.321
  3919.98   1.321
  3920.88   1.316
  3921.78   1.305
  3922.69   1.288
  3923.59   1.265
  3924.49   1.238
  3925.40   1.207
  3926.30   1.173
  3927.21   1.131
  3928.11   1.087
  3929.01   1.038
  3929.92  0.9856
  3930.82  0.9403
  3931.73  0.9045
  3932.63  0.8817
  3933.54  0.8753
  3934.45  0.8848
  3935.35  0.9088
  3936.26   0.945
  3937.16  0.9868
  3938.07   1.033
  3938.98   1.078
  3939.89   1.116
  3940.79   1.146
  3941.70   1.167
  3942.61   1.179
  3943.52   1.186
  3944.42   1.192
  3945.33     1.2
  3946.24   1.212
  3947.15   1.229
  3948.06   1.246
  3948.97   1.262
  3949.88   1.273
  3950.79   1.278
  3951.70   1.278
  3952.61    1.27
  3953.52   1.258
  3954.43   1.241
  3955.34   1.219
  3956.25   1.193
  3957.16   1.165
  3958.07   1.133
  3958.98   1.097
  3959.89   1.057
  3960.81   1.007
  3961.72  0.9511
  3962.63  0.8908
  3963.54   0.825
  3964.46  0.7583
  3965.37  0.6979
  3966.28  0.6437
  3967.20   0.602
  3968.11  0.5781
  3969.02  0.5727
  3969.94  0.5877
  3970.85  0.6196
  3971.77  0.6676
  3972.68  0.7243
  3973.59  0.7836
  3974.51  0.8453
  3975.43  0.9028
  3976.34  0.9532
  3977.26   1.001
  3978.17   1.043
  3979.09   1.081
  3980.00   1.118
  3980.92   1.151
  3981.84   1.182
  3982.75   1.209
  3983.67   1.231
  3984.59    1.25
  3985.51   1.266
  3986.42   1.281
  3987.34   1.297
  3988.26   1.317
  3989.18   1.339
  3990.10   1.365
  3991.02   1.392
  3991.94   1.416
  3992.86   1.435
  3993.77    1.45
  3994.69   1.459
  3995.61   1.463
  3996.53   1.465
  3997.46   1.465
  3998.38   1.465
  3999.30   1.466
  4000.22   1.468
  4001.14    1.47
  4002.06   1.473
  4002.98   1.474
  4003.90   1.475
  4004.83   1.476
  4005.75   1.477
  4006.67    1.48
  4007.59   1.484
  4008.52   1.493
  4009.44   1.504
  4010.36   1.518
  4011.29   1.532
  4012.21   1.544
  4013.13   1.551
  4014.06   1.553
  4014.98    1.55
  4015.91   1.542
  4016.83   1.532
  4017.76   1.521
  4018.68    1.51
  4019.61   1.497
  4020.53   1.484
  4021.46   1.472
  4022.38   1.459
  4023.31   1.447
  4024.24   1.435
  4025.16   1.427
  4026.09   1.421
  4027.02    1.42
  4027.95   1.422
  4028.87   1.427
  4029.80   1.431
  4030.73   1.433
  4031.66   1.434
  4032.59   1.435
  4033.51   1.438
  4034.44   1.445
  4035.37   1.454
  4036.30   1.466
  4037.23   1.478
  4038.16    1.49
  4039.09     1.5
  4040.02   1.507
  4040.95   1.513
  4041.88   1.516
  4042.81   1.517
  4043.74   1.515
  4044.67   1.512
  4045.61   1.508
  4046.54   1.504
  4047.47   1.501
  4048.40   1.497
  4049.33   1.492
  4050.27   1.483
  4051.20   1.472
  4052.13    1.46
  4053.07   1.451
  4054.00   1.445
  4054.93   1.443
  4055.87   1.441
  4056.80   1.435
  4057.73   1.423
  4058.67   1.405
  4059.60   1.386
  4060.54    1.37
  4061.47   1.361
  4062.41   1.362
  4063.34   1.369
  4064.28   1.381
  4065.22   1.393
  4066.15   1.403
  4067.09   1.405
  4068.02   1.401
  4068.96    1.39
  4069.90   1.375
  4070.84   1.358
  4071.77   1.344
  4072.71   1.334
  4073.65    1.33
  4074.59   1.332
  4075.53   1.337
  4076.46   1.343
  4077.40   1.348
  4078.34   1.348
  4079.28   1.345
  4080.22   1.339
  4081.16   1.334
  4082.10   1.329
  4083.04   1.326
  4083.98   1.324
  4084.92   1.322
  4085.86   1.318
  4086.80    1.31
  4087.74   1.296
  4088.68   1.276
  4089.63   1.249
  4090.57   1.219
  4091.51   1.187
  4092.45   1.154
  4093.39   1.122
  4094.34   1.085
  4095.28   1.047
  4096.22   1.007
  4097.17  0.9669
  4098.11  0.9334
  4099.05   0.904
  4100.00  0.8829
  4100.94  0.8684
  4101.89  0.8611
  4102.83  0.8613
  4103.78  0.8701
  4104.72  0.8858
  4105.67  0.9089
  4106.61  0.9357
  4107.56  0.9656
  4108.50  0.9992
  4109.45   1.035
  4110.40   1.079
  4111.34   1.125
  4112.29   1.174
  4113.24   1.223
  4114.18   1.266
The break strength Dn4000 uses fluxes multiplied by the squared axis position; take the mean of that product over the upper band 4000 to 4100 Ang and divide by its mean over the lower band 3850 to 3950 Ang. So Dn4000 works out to 1.3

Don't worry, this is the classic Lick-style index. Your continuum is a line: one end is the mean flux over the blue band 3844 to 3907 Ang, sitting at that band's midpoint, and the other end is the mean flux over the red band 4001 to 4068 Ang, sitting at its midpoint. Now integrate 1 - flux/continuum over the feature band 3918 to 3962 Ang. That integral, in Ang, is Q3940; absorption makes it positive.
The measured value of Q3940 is 3.2 Ang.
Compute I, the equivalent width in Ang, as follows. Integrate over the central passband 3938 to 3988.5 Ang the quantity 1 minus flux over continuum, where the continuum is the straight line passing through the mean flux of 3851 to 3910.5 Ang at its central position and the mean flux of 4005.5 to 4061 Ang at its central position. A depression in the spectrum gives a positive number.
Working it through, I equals 9.6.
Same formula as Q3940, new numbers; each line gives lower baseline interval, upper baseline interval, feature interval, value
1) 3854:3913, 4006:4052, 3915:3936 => 1.0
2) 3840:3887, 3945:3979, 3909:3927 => -4.3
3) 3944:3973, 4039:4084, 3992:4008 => -4.1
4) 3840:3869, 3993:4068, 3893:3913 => 1.5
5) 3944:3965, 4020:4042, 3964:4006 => 4.2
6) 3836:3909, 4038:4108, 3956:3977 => 5.9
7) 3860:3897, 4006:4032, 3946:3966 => 2.5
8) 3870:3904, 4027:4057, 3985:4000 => -1.0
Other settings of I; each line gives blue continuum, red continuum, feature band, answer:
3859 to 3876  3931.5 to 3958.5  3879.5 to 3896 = 5.52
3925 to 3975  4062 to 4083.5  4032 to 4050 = -3.15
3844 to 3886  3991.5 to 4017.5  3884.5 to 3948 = 8.60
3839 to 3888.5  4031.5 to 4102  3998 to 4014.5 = -3.04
